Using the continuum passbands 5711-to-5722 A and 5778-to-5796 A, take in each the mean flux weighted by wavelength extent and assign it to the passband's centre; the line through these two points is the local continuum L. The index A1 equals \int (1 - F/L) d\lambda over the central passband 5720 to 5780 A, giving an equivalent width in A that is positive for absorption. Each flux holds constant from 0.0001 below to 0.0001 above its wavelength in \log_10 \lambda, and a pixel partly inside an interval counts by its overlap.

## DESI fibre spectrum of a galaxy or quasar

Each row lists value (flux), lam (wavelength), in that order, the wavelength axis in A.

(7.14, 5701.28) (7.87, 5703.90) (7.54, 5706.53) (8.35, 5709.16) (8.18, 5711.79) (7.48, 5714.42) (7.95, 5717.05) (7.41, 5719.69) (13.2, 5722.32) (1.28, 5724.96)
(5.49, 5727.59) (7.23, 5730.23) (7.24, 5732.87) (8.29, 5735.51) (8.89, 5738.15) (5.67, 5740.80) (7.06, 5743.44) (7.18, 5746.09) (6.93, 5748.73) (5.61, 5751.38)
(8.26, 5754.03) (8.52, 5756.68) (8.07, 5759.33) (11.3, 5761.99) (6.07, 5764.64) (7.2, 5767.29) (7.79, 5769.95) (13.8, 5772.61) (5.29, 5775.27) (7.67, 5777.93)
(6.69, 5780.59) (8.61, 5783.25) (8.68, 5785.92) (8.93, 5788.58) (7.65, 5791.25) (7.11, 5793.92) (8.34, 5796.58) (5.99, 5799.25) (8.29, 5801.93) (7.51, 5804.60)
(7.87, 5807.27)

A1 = 3.5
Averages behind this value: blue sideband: 8.23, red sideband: 7.94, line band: 7.62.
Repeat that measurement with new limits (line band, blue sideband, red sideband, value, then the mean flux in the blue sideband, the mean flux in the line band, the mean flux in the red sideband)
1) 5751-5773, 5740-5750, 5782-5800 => -3.6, 6.77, 8.41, 7.96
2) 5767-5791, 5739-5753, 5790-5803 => -3.9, 6.61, 8.31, 7.46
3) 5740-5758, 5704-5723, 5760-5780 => 2.8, 8.39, 7.07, 8.37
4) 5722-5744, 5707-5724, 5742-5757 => 2.6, 8.54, 6.88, 7.17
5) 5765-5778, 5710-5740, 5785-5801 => -1.0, 7.49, 8.25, 7.77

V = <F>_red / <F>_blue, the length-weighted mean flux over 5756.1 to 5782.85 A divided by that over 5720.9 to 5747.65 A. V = 1.15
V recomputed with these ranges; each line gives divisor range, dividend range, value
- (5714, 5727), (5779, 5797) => 1.09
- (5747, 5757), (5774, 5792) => 1.06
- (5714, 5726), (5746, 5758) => 0.96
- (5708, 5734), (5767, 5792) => 1.12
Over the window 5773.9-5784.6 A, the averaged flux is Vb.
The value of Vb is 7.09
